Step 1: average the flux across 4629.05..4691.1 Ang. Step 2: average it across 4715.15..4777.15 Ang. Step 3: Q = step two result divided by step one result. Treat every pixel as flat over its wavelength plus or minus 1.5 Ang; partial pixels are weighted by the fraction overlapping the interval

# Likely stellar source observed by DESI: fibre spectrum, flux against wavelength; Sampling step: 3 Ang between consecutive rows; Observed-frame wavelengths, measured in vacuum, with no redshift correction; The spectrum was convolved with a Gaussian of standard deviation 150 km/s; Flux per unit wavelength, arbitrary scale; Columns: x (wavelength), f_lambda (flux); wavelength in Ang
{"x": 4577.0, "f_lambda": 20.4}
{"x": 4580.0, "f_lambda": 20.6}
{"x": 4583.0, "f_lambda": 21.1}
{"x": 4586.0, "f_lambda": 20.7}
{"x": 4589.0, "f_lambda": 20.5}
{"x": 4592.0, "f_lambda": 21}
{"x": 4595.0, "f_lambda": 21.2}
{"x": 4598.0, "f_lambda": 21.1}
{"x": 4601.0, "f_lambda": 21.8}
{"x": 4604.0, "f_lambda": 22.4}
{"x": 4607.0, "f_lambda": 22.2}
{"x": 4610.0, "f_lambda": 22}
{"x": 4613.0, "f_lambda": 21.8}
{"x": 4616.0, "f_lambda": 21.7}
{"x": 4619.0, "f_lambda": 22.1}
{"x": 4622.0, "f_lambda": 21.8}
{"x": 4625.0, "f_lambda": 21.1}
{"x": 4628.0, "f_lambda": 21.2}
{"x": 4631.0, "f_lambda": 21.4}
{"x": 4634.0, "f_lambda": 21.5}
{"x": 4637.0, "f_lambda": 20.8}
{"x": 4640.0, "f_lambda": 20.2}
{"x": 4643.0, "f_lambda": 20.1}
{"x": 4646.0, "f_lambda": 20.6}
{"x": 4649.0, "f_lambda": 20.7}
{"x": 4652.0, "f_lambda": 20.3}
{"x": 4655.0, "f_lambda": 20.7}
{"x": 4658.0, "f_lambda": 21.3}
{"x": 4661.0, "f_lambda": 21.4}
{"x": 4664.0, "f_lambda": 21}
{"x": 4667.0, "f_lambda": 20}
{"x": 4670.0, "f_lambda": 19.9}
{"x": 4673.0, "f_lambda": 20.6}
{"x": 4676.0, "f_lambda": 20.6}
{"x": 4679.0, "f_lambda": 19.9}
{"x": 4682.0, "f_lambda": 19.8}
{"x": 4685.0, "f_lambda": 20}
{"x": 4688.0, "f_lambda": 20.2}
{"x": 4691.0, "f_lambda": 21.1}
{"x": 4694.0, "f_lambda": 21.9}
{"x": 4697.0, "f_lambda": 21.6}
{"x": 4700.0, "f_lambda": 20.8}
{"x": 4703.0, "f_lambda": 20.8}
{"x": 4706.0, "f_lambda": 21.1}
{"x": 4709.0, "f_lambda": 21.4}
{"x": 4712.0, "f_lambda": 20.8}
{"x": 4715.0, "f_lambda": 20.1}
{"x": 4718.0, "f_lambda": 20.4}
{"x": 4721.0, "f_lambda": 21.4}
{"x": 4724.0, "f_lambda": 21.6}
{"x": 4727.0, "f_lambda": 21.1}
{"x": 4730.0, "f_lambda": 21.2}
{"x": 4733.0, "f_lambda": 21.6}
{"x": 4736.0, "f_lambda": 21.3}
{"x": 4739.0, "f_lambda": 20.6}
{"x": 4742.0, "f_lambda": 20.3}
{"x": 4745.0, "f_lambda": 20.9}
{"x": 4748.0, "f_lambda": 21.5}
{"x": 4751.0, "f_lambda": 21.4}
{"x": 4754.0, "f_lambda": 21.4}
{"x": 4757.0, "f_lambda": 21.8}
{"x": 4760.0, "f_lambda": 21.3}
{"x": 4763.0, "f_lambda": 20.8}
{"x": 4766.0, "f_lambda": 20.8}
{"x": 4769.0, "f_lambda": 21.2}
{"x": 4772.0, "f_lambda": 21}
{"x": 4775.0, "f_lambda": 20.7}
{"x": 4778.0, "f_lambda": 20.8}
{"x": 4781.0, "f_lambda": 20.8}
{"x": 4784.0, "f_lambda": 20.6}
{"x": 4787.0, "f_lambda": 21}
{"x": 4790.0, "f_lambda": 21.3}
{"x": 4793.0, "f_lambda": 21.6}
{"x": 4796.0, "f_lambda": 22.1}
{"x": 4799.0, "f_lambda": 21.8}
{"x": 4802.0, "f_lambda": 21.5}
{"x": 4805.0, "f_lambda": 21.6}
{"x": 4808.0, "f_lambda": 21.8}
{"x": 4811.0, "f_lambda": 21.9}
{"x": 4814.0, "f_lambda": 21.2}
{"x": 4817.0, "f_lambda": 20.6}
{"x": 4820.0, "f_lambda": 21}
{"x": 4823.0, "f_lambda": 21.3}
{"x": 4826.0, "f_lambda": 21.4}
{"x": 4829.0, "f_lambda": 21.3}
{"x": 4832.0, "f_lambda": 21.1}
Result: 1.03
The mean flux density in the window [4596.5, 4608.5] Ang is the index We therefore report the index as 21.9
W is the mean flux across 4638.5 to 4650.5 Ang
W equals 20.4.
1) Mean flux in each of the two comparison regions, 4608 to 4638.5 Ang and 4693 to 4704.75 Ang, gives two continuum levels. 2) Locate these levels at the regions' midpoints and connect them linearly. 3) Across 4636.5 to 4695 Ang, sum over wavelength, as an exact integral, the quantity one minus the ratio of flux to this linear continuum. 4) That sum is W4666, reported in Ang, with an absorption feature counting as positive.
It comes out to 2.3 Ang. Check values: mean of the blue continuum 21.6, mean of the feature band 20.5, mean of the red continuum 21.2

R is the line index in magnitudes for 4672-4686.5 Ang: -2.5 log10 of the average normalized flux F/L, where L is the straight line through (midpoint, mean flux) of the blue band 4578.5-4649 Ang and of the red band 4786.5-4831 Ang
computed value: 0.06 mag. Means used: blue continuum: 21.2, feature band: 20.2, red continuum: 21.4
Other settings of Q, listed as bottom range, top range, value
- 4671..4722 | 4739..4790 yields 1.01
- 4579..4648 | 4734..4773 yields 0.99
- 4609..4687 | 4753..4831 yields 1.02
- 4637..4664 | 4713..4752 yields 1.02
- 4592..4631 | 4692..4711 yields 0.98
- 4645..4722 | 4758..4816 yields 1.03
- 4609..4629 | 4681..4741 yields 0.97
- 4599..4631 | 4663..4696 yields 0.94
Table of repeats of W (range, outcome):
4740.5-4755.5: 21.1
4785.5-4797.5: 21.5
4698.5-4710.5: 21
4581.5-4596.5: 20.9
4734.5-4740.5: 21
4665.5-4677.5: 20.3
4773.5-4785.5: 20.7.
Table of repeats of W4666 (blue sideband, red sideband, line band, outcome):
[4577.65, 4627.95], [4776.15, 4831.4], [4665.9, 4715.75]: 1.71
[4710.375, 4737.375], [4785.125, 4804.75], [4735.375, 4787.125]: 0.73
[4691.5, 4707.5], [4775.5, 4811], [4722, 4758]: 0.11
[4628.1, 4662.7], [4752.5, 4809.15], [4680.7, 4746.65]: 0.42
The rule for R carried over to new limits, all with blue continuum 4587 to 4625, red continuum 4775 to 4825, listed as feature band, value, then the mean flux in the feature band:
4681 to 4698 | 0.04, 20.8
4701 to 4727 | 0.02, 21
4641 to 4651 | 0.06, 20.4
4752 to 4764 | 0.00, 21.3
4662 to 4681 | 0.06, 20.3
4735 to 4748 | 0.03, 20.8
